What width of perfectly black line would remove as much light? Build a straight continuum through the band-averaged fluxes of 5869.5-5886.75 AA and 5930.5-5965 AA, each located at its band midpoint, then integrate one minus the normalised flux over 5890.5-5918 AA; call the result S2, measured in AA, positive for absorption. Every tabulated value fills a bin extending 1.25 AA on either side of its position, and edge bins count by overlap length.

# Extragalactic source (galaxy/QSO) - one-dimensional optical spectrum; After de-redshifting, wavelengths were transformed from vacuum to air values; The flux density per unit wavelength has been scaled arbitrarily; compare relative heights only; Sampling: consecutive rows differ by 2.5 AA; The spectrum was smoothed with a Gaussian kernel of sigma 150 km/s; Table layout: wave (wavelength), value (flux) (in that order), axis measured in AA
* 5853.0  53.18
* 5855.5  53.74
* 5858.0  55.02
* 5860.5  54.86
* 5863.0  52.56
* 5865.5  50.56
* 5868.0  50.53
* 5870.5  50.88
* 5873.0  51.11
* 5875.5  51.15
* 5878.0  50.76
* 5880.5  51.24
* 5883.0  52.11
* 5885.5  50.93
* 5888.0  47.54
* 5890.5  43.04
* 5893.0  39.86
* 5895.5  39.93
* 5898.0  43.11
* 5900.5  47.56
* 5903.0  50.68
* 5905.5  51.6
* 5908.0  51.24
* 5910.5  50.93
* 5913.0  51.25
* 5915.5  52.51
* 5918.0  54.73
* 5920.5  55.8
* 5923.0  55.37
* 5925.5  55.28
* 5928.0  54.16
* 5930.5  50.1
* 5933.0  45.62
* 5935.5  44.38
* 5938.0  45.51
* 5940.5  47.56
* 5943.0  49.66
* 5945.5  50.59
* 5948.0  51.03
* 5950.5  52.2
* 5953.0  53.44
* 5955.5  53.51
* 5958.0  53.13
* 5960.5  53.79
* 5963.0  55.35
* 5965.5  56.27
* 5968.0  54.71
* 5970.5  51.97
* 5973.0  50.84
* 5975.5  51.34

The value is 1.6 AA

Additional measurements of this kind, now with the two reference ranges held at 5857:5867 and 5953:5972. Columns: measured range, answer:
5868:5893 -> 1.83 AA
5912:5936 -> 0.68 AA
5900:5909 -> 0.51 AA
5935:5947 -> 1.34 AA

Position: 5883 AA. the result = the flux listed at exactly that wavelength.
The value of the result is 52.11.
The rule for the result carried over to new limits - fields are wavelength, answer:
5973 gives 50.84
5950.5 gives 52.2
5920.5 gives 55.8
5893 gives 39.86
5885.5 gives 50.93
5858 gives 55.02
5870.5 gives 50.88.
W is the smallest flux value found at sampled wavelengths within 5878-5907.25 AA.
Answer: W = 39.86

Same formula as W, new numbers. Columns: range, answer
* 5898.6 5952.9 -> 44.38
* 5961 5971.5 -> 51.97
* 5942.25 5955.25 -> 49.66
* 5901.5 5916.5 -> 50.68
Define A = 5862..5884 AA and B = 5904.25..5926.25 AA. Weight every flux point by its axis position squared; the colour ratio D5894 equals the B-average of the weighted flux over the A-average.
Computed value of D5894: 1.05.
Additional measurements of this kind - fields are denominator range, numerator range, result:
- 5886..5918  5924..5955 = 1.06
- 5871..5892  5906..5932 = 1.08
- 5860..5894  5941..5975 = 1.09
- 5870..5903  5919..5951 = 1.08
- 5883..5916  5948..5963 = 1.14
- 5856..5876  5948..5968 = 1.06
